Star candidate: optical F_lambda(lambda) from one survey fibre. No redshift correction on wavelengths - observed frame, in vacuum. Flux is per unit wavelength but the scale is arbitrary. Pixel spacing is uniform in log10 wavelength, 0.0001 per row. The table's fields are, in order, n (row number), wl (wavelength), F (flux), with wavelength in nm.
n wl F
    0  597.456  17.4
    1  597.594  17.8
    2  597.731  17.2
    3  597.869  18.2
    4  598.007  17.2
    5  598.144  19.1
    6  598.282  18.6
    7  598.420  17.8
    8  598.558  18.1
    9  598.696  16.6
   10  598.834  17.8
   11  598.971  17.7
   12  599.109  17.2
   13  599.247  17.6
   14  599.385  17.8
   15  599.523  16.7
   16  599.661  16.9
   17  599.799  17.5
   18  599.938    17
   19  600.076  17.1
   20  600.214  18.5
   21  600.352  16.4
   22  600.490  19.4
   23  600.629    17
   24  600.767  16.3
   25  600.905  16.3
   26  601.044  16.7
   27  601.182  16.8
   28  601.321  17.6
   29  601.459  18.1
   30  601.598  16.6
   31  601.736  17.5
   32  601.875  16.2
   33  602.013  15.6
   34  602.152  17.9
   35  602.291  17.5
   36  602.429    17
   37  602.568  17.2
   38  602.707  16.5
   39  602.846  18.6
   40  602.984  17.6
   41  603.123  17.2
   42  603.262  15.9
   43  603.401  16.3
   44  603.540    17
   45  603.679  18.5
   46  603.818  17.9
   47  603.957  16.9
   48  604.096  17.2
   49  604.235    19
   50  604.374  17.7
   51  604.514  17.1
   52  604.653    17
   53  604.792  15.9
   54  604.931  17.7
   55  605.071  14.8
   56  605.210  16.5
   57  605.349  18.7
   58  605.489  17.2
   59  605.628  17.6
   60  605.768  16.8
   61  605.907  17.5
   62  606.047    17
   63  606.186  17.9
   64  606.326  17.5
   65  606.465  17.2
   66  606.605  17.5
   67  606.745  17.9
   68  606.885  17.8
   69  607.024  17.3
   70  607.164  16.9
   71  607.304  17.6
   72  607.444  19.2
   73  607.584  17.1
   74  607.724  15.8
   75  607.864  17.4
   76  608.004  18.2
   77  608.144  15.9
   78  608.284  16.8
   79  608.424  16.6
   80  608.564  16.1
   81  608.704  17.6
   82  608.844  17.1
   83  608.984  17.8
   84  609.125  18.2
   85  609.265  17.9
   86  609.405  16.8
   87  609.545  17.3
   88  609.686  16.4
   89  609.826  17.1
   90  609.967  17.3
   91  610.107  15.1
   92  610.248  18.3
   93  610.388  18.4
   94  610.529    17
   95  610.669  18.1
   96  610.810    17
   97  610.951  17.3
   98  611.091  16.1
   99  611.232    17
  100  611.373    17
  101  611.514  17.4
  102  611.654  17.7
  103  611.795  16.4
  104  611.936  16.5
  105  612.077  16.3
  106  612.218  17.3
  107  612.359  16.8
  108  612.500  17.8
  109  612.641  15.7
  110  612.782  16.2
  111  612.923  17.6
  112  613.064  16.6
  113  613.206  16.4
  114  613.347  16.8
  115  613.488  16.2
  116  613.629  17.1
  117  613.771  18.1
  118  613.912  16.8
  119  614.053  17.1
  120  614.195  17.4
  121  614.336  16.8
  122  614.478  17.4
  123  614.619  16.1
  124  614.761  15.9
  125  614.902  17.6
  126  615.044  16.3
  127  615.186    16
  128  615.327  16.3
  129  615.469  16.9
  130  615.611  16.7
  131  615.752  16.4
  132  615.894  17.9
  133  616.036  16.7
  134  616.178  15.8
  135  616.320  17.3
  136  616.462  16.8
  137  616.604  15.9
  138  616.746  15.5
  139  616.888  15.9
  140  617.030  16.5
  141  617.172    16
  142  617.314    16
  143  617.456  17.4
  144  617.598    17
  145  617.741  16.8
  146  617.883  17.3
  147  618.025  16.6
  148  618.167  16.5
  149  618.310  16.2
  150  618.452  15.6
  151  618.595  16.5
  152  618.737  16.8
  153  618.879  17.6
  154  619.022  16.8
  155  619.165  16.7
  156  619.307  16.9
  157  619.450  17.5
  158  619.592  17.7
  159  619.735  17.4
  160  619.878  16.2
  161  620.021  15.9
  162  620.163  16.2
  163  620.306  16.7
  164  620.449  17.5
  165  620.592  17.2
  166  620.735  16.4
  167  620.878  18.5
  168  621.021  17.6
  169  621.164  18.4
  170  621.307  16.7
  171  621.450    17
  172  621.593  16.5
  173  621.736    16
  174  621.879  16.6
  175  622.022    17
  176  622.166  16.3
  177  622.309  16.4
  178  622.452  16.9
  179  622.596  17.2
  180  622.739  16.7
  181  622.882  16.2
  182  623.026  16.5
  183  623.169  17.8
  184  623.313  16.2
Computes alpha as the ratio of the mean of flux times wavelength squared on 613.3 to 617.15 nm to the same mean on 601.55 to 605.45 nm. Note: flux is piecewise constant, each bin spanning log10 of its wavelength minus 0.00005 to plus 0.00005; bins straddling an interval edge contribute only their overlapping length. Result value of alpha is 1.01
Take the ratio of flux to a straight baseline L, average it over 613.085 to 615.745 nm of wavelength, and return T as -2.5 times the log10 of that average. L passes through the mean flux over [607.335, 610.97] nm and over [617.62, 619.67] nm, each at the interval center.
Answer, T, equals 0.02 mag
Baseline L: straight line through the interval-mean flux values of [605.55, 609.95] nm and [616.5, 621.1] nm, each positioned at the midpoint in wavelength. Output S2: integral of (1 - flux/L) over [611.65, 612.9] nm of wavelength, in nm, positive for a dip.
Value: 0.02 nm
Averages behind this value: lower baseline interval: 17.3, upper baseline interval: 16.7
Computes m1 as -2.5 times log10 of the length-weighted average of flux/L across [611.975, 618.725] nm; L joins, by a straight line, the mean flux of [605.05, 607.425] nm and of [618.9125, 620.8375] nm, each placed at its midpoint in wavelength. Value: 0.03 mag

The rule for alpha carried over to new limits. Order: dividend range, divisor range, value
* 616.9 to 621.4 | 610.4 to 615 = 1.02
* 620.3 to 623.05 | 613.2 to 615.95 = 1.03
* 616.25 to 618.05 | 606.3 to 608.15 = 0.98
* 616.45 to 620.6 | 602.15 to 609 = 1.01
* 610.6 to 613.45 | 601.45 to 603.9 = 1.02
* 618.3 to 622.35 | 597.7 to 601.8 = 1.03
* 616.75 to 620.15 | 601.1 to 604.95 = 1.02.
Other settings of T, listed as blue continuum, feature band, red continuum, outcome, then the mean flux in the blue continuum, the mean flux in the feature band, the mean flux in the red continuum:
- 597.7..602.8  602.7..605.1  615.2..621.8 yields 0.00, 17.3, 17.2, 16.8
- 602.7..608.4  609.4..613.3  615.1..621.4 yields 0.00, 17.3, 17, 16.8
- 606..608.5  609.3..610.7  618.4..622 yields 0.00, 17.3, 17.2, 16.9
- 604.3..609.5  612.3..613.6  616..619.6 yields 0.01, 17.2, 16.7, 16.6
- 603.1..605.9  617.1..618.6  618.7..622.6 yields 0.03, 17.2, 16.5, 16.9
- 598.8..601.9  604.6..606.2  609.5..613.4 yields 0.01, 17.3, 17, 17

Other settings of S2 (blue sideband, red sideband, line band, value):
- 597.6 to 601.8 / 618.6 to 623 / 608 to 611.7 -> 0.01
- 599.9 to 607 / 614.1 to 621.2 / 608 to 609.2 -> 0.00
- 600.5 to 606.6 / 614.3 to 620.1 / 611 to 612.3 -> 0.00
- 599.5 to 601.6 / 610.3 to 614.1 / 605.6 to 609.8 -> -0.05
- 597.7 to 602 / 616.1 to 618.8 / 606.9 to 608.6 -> -0.02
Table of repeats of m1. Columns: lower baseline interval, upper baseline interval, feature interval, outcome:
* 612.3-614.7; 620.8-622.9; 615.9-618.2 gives 0.024 mag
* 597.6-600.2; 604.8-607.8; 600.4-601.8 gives 0.017 mag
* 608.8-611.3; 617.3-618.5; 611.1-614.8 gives 0.011 mag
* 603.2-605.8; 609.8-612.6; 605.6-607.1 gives -0.020 mag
